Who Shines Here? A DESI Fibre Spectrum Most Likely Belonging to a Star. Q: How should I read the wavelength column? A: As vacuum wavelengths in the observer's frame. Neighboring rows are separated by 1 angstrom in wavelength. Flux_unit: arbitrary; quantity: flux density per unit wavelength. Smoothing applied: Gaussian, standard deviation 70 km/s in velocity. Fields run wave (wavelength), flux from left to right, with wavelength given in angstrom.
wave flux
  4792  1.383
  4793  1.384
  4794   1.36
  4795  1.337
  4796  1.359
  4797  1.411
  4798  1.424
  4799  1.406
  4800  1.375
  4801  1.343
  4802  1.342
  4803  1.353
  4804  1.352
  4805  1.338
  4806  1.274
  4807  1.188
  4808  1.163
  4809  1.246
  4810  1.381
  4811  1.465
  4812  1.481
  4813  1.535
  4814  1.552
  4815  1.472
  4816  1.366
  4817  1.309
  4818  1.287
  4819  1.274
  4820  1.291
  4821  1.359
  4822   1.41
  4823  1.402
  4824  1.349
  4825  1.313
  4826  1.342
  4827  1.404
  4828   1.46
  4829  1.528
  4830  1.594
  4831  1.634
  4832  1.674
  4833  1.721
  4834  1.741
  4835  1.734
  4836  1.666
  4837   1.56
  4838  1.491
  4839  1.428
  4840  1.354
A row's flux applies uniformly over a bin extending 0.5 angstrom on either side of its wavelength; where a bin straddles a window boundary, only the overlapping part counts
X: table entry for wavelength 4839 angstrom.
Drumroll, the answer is 1.428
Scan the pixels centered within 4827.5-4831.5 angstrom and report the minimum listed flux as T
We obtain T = 1.46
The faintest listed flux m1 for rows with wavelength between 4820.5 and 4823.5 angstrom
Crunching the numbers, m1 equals 1.359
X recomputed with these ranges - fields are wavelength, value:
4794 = 1.36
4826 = 1.342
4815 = 1.472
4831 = 1.634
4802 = 1.342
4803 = 1.353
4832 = 1.674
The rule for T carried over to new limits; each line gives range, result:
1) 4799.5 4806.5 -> 1.274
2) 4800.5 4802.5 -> 1.342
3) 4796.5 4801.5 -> 1.343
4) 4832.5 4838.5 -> 1.491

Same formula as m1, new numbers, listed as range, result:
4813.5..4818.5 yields 1.287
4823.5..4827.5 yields 1.313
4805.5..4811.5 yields 1.163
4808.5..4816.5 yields 1.246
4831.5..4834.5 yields 1.674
